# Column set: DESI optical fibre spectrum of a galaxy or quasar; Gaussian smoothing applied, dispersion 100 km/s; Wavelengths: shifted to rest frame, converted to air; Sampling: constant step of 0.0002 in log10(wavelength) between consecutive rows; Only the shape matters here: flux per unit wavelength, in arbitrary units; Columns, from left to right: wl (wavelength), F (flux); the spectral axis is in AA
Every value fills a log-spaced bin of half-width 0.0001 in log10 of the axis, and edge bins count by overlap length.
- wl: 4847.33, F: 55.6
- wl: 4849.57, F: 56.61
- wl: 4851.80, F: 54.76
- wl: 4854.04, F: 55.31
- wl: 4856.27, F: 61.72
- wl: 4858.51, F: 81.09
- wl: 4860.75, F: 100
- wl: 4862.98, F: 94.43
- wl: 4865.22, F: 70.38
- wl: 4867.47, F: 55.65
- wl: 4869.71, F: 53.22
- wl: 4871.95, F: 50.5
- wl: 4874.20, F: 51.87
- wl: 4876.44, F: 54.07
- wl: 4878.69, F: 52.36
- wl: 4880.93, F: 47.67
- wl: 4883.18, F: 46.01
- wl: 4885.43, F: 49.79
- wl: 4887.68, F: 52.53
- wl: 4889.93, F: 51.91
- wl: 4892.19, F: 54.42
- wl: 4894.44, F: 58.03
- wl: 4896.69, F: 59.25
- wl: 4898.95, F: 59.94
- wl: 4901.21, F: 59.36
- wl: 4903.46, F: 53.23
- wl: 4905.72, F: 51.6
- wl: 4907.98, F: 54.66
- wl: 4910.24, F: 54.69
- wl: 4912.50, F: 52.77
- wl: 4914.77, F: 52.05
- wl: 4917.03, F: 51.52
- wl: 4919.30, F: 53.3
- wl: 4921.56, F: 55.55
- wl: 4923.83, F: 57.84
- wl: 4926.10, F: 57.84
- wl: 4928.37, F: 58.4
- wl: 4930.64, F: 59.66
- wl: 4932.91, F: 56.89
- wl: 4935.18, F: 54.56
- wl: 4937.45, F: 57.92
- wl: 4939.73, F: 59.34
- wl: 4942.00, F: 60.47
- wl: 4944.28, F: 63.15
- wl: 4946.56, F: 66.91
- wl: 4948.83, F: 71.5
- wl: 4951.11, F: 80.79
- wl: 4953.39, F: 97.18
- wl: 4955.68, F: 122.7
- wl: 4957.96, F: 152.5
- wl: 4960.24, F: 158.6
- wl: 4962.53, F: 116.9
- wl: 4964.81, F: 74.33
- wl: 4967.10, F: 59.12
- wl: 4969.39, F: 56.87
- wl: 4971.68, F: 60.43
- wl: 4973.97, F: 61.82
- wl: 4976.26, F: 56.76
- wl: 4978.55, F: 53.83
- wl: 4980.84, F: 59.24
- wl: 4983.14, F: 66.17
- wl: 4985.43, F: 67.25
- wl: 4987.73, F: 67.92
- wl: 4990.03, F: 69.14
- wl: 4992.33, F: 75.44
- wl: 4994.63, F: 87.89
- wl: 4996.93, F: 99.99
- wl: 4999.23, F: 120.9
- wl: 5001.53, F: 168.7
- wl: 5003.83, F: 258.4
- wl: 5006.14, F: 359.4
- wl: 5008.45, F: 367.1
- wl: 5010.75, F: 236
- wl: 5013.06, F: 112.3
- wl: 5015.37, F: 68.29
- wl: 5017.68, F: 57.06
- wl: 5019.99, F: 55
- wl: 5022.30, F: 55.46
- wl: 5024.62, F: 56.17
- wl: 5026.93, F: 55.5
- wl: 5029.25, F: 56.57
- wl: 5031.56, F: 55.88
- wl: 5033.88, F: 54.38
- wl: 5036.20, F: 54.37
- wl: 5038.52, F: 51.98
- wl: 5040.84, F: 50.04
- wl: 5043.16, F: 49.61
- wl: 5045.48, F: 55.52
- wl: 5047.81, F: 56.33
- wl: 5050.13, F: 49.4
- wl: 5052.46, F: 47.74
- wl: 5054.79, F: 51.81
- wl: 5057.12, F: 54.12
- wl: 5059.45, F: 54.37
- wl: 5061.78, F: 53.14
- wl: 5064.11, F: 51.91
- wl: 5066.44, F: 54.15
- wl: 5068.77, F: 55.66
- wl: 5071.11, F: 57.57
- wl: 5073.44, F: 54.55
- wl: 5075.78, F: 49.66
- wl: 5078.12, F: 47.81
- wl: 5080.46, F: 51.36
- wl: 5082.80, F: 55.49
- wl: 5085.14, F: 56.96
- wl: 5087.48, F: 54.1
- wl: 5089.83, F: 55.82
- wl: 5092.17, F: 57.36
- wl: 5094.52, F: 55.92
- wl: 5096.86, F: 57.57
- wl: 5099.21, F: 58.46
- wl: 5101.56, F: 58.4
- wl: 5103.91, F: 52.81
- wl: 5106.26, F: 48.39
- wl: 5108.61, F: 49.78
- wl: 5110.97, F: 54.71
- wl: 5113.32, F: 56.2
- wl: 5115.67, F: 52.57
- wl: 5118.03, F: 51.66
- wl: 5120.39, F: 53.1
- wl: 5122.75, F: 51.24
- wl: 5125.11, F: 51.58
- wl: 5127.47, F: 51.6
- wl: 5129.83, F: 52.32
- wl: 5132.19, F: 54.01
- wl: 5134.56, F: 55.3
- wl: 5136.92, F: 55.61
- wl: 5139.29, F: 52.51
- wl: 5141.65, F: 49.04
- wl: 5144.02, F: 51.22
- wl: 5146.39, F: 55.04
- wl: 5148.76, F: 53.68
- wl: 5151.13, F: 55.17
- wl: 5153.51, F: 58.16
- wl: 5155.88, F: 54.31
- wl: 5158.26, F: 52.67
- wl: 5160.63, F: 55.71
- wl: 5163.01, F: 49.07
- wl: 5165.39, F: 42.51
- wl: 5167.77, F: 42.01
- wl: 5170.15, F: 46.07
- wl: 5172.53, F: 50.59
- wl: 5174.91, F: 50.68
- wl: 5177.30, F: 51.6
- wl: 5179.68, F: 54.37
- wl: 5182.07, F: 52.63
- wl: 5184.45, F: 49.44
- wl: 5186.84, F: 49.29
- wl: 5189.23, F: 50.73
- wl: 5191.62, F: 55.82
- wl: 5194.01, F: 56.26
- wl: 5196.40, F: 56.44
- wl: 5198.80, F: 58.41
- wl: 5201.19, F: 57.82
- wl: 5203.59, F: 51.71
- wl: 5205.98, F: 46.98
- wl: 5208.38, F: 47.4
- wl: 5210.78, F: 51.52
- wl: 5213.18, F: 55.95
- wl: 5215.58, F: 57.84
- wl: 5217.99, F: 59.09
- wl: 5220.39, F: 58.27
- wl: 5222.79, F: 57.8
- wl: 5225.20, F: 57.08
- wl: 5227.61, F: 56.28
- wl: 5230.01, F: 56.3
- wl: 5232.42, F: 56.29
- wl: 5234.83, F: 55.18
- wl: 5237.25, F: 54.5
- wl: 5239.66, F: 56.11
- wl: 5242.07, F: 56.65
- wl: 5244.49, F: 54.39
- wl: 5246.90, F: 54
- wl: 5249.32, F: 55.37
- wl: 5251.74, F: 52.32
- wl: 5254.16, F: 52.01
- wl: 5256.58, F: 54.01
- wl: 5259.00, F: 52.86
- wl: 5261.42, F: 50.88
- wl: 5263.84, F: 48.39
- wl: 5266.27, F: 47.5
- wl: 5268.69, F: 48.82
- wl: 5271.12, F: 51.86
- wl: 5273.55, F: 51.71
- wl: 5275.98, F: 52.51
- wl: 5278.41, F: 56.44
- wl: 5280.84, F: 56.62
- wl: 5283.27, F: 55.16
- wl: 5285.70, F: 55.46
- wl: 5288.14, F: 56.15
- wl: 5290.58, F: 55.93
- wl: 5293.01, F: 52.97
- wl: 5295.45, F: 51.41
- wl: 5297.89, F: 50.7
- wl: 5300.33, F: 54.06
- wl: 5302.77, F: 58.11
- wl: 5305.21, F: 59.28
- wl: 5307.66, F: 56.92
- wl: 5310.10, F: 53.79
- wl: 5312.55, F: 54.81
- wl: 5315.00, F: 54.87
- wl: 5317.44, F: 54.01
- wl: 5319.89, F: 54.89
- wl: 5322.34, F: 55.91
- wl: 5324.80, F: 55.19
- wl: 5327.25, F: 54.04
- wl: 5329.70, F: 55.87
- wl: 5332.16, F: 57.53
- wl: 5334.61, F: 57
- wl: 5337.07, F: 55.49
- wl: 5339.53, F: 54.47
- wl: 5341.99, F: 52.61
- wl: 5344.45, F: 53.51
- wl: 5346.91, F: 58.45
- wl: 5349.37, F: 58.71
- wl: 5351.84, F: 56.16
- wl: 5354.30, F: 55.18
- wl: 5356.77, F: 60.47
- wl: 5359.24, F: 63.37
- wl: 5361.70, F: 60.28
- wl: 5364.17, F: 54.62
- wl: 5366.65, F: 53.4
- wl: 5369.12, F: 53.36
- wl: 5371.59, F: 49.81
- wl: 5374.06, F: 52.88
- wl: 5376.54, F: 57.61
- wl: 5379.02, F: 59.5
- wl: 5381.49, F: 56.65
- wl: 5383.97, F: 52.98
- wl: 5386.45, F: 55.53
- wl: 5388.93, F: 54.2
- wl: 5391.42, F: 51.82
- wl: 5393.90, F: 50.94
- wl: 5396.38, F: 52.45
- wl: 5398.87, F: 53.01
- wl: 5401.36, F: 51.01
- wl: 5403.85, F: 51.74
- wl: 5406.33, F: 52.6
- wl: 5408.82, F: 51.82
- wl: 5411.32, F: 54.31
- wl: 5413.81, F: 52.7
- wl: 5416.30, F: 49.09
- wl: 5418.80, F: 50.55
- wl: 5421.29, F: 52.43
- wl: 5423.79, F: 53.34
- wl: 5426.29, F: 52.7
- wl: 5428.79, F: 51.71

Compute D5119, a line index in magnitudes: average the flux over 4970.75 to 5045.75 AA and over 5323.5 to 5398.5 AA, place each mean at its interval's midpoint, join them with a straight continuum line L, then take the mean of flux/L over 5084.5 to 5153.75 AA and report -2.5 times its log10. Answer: 0.49 mag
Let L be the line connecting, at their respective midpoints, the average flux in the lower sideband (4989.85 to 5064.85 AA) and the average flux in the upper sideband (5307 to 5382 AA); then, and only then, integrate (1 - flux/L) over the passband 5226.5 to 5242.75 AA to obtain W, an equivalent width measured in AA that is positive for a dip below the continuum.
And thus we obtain 3.2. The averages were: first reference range 95.9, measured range 55.9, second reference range 55.8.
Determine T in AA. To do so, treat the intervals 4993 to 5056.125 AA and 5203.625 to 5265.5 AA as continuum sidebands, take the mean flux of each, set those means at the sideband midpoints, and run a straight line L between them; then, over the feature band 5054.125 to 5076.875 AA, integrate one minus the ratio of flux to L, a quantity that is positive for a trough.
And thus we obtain 9.65 AA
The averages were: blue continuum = 103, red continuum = 54.2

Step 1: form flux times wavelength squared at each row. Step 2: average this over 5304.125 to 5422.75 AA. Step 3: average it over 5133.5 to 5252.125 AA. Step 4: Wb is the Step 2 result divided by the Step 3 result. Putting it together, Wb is 1.09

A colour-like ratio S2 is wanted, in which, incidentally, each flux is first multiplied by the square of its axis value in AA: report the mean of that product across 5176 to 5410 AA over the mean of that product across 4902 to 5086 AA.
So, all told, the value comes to 0.78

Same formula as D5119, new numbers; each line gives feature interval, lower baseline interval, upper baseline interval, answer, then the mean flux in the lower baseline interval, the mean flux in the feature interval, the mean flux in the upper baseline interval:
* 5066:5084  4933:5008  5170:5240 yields 0.42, 98.5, 53.3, 54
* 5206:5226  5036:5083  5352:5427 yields -0.04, 52.6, 55.1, 54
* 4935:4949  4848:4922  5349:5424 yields -0.08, 57.9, 61.9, 54.2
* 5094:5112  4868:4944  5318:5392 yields 0.01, 54.8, 54.4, 55.7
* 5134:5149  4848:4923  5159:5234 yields 0.02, 57.8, 53.1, 53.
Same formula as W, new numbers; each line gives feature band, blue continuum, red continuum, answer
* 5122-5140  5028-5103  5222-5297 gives 0.3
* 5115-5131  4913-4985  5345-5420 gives 3.1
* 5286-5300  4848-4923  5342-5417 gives 0.4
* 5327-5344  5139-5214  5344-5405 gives -0.2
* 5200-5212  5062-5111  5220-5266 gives 0.7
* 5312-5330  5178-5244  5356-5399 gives 0.0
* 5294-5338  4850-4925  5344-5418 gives -0.1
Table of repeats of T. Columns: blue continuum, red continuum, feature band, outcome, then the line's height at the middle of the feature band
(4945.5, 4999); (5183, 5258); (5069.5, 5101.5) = 6.8 AA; 69.8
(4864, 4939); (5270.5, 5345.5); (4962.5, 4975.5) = -2.9 AA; 54.9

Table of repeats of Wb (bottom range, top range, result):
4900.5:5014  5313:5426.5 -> 0.68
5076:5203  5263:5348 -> 1.09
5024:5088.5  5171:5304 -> 1.08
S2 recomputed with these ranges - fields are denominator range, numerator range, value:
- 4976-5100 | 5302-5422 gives 0.77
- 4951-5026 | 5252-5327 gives 0.54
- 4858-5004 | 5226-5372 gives 0.89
